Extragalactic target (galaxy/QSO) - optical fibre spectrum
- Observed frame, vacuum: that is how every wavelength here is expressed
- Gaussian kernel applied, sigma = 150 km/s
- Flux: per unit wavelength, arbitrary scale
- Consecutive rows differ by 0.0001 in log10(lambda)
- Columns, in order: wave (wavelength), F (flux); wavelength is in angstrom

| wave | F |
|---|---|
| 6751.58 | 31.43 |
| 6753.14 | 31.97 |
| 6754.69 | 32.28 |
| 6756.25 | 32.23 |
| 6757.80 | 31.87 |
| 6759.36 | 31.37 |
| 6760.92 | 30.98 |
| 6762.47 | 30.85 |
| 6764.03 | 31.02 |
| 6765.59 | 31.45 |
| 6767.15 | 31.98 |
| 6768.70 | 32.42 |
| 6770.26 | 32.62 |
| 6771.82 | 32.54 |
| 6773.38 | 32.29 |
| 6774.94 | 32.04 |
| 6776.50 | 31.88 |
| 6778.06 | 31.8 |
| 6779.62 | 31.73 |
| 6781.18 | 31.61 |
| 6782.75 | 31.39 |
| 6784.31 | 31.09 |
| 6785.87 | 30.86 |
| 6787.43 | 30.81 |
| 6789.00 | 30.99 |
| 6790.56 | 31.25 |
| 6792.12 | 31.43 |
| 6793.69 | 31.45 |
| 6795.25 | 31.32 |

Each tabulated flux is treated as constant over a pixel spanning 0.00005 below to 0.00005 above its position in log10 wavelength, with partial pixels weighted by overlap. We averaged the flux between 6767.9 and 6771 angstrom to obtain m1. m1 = 32.6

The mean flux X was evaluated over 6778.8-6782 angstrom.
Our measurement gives 31.6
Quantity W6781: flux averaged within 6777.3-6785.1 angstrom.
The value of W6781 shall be 31.5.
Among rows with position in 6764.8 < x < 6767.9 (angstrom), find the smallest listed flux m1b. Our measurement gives 31.45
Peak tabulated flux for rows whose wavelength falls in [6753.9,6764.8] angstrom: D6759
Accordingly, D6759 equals 32.28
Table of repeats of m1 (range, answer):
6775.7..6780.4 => 31.8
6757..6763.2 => 31.3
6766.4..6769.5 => 32.3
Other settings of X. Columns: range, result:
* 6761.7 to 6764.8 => 30.9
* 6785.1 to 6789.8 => 30.9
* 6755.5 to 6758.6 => 32.1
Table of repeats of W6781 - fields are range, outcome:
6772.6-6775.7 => 32.2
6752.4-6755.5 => 32.1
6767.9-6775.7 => 32.4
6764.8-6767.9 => 31.7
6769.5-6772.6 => 32.6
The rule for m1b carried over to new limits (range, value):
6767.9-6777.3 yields 31.88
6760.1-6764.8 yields 30.85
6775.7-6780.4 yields 31.73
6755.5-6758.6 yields 31.87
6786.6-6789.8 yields 30.81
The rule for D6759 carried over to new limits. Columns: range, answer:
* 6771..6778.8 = 32.54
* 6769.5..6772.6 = 32.62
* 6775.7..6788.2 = 31.88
